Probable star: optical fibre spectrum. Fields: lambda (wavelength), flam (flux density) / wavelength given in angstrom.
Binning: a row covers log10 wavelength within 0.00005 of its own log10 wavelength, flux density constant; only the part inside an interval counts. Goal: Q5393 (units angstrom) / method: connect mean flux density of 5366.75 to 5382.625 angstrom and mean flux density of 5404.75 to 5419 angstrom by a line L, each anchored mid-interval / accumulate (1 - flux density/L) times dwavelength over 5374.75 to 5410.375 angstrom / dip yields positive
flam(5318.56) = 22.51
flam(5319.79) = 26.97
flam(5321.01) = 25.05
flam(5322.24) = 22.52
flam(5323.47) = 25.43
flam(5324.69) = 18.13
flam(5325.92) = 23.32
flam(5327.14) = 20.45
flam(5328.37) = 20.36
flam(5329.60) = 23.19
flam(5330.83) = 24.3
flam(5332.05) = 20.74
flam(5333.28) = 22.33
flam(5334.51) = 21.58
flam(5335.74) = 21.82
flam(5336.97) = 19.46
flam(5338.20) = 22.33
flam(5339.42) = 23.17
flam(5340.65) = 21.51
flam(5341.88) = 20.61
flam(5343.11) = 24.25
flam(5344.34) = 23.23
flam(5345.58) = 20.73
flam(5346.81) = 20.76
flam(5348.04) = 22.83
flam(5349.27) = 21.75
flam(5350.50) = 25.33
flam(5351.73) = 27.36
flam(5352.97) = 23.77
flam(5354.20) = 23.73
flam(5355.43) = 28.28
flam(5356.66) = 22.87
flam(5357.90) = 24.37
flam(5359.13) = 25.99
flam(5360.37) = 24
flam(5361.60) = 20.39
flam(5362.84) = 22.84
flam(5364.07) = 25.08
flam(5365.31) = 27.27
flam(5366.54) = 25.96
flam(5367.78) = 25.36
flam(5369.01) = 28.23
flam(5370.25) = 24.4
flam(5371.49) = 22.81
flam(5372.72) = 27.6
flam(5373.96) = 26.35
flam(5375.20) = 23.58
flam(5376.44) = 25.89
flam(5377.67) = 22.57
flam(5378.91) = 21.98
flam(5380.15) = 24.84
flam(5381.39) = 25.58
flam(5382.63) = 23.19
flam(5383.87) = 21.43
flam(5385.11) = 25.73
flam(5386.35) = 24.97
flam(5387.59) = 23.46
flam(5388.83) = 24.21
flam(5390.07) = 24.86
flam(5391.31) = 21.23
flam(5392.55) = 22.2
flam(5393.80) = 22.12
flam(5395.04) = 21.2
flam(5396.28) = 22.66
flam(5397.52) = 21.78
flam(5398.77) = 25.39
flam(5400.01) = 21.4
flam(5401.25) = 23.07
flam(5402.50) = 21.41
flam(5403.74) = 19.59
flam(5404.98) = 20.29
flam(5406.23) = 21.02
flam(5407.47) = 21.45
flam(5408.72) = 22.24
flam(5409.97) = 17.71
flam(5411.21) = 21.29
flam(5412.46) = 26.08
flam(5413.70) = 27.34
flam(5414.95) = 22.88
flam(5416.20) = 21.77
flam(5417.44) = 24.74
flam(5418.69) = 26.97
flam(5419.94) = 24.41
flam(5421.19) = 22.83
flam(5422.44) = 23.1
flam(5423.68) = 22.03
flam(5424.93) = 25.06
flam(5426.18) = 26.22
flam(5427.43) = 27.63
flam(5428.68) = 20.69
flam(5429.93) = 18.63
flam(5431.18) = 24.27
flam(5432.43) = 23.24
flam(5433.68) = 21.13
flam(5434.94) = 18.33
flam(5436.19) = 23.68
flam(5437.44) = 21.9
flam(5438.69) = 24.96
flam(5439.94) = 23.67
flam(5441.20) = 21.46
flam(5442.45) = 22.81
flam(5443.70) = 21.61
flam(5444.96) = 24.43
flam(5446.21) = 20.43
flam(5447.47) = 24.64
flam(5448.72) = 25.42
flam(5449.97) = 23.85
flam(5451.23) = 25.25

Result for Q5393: 1.81 angstrom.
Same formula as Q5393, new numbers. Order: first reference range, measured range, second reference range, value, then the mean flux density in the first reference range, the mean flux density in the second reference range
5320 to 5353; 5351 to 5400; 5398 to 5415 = -4.1 angstrom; 22.5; 22.2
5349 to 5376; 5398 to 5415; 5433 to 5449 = 1.0 angstrom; 24.9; 22.6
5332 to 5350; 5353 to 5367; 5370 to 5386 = -0.9 angstrom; 21.9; 24.3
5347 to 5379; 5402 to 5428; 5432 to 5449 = 0.1 angstrom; 24.6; 22.6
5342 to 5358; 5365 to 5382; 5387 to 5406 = -1.6 angstrom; 23.7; 22.3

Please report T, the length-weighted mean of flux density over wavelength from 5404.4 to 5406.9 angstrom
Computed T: 20.7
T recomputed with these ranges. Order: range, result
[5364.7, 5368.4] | 26.3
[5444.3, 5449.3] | 23.7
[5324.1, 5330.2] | 21.1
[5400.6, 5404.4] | 21.4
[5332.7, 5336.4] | 21.8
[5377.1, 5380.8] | 23.1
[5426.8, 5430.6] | 22.3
